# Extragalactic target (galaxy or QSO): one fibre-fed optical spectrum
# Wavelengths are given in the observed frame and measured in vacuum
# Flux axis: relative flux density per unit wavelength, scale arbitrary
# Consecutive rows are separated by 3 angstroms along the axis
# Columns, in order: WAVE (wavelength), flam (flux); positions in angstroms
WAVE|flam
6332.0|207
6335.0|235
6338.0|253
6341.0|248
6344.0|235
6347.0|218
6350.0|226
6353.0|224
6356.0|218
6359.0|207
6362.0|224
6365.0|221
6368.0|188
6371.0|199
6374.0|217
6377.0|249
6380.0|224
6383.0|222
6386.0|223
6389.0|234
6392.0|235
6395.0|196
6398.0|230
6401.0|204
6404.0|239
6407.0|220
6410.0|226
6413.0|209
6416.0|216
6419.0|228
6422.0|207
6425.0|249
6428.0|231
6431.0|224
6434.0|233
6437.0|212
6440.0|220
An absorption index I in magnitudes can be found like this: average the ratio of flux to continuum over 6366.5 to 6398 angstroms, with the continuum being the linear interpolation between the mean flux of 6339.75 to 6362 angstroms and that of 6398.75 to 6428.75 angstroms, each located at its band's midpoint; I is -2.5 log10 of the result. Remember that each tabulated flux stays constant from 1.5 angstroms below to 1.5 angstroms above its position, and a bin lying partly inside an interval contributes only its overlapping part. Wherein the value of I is 0.02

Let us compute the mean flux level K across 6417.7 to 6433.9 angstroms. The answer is 228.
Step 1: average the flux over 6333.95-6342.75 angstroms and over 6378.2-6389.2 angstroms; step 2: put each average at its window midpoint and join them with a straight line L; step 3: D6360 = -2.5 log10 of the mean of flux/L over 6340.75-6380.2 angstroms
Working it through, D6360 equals 0.07 mag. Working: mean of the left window 246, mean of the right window 225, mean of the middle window 220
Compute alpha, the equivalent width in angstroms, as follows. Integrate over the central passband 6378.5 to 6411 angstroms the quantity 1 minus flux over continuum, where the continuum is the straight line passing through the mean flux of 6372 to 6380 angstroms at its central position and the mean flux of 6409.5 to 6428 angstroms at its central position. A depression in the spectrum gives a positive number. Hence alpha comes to 0.5 angstroms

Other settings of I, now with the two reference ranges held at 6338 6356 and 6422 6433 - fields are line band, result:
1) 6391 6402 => 0.073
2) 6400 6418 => 0.054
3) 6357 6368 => 0.086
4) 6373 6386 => 0.015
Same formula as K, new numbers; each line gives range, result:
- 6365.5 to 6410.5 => 220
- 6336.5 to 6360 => 229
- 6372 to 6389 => 227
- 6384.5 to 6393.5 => 231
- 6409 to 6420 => 219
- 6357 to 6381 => 216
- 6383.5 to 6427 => 223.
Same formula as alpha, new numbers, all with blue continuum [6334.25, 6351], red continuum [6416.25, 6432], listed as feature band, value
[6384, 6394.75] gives 0.2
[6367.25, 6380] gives 0.9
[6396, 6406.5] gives 0.3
